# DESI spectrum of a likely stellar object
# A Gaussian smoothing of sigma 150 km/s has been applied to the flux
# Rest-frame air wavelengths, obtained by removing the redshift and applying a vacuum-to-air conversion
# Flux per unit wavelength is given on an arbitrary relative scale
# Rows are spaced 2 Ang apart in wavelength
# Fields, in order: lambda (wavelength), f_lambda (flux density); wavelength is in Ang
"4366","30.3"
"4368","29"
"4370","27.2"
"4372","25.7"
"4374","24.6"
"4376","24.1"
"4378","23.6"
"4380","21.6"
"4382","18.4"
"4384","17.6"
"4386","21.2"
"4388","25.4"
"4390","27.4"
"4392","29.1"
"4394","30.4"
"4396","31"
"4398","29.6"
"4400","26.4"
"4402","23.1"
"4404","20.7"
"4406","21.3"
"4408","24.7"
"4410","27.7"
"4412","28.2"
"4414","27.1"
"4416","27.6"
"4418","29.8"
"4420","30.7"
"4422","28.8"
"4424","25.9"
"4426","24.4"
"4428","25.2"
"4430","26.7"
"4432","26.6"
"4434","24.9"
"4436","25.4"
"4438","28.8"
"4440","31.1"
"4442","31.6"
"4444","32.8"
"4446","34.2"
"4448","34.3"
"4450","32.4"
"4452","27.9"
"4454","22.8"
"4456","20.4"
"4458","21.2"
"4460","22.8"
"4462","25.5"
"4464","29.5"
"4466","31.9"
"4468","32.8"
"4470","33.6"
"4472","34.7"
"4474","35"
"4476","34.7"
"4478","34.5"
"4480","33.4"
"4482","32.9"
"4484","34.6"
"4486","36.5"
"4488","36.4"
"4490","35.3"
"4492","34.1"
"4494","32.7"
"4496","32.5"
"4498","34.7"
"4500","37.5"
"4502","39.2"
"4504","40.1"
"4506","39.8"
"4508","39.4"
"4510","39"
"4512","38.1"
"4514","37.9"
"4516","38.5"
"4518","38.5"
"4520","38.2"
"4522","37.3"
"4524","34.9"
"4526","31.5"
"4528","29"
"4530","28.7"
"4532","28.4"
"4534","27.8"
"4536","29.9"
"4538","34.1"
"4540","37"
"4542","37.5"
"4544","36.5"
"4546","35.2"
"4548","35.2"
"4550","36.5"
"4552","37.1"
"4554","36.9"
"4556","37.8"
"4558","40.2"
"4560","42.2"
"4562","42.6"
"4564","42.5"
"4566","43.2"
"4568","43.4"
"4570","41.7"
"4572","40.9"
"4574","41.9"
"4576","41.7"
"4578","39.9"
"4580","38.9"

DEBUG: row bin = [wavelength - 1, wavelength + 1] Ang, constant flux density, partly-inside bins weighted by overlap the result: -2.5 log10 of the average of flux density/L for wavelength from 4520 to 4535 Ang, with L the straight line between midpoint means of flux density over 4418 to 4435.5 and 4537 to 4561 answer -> 0.12 mag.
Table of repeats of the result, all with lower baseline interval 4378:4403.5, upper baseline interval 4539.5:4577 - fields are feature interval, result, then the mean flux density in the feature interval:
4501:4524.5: -0.09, 38.5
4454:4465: 0.29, 23.8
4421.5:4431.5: 0.08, 26.1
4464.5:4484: -0.05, 33.7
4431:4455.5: 0.01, 29.2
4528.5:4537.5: 0.27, 29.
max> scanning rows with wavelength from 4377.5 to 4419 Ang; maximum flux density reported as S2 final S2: 31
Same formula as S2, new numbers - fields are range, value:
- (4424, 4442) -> 31.6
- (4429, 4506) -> 40.1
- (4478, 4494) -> 36.5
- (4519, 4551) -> 38.2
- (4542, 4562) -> 42.6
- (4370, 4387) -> 27.2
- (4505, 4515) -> 39.8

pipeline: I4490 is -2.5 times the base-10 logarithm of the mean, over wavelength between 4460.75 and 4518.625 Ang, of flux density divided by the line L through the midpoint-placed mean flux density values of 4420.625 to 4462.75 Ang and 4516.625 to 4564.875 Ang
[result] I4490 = -0.12 mag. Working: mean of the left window 27.4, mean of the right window 35.7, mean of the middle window 35.2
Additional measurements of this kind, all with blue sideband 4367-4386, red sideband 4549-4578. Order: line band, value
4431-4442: 0.05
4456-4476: 0.08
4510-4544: 0.08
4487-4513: -0.06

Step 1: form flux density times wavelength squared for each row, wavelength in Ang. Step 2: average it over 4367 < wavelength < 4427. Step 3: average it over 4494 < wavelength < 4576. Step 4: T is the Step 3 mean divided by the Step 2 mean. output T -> 1.53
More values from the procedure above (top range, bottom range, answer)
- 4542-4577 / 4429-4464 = 1.51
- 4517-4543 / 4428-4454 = 1.18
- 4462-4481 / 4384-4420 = 1.29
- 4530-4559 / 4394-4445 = 1.35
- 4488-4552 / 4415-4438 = 1.37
